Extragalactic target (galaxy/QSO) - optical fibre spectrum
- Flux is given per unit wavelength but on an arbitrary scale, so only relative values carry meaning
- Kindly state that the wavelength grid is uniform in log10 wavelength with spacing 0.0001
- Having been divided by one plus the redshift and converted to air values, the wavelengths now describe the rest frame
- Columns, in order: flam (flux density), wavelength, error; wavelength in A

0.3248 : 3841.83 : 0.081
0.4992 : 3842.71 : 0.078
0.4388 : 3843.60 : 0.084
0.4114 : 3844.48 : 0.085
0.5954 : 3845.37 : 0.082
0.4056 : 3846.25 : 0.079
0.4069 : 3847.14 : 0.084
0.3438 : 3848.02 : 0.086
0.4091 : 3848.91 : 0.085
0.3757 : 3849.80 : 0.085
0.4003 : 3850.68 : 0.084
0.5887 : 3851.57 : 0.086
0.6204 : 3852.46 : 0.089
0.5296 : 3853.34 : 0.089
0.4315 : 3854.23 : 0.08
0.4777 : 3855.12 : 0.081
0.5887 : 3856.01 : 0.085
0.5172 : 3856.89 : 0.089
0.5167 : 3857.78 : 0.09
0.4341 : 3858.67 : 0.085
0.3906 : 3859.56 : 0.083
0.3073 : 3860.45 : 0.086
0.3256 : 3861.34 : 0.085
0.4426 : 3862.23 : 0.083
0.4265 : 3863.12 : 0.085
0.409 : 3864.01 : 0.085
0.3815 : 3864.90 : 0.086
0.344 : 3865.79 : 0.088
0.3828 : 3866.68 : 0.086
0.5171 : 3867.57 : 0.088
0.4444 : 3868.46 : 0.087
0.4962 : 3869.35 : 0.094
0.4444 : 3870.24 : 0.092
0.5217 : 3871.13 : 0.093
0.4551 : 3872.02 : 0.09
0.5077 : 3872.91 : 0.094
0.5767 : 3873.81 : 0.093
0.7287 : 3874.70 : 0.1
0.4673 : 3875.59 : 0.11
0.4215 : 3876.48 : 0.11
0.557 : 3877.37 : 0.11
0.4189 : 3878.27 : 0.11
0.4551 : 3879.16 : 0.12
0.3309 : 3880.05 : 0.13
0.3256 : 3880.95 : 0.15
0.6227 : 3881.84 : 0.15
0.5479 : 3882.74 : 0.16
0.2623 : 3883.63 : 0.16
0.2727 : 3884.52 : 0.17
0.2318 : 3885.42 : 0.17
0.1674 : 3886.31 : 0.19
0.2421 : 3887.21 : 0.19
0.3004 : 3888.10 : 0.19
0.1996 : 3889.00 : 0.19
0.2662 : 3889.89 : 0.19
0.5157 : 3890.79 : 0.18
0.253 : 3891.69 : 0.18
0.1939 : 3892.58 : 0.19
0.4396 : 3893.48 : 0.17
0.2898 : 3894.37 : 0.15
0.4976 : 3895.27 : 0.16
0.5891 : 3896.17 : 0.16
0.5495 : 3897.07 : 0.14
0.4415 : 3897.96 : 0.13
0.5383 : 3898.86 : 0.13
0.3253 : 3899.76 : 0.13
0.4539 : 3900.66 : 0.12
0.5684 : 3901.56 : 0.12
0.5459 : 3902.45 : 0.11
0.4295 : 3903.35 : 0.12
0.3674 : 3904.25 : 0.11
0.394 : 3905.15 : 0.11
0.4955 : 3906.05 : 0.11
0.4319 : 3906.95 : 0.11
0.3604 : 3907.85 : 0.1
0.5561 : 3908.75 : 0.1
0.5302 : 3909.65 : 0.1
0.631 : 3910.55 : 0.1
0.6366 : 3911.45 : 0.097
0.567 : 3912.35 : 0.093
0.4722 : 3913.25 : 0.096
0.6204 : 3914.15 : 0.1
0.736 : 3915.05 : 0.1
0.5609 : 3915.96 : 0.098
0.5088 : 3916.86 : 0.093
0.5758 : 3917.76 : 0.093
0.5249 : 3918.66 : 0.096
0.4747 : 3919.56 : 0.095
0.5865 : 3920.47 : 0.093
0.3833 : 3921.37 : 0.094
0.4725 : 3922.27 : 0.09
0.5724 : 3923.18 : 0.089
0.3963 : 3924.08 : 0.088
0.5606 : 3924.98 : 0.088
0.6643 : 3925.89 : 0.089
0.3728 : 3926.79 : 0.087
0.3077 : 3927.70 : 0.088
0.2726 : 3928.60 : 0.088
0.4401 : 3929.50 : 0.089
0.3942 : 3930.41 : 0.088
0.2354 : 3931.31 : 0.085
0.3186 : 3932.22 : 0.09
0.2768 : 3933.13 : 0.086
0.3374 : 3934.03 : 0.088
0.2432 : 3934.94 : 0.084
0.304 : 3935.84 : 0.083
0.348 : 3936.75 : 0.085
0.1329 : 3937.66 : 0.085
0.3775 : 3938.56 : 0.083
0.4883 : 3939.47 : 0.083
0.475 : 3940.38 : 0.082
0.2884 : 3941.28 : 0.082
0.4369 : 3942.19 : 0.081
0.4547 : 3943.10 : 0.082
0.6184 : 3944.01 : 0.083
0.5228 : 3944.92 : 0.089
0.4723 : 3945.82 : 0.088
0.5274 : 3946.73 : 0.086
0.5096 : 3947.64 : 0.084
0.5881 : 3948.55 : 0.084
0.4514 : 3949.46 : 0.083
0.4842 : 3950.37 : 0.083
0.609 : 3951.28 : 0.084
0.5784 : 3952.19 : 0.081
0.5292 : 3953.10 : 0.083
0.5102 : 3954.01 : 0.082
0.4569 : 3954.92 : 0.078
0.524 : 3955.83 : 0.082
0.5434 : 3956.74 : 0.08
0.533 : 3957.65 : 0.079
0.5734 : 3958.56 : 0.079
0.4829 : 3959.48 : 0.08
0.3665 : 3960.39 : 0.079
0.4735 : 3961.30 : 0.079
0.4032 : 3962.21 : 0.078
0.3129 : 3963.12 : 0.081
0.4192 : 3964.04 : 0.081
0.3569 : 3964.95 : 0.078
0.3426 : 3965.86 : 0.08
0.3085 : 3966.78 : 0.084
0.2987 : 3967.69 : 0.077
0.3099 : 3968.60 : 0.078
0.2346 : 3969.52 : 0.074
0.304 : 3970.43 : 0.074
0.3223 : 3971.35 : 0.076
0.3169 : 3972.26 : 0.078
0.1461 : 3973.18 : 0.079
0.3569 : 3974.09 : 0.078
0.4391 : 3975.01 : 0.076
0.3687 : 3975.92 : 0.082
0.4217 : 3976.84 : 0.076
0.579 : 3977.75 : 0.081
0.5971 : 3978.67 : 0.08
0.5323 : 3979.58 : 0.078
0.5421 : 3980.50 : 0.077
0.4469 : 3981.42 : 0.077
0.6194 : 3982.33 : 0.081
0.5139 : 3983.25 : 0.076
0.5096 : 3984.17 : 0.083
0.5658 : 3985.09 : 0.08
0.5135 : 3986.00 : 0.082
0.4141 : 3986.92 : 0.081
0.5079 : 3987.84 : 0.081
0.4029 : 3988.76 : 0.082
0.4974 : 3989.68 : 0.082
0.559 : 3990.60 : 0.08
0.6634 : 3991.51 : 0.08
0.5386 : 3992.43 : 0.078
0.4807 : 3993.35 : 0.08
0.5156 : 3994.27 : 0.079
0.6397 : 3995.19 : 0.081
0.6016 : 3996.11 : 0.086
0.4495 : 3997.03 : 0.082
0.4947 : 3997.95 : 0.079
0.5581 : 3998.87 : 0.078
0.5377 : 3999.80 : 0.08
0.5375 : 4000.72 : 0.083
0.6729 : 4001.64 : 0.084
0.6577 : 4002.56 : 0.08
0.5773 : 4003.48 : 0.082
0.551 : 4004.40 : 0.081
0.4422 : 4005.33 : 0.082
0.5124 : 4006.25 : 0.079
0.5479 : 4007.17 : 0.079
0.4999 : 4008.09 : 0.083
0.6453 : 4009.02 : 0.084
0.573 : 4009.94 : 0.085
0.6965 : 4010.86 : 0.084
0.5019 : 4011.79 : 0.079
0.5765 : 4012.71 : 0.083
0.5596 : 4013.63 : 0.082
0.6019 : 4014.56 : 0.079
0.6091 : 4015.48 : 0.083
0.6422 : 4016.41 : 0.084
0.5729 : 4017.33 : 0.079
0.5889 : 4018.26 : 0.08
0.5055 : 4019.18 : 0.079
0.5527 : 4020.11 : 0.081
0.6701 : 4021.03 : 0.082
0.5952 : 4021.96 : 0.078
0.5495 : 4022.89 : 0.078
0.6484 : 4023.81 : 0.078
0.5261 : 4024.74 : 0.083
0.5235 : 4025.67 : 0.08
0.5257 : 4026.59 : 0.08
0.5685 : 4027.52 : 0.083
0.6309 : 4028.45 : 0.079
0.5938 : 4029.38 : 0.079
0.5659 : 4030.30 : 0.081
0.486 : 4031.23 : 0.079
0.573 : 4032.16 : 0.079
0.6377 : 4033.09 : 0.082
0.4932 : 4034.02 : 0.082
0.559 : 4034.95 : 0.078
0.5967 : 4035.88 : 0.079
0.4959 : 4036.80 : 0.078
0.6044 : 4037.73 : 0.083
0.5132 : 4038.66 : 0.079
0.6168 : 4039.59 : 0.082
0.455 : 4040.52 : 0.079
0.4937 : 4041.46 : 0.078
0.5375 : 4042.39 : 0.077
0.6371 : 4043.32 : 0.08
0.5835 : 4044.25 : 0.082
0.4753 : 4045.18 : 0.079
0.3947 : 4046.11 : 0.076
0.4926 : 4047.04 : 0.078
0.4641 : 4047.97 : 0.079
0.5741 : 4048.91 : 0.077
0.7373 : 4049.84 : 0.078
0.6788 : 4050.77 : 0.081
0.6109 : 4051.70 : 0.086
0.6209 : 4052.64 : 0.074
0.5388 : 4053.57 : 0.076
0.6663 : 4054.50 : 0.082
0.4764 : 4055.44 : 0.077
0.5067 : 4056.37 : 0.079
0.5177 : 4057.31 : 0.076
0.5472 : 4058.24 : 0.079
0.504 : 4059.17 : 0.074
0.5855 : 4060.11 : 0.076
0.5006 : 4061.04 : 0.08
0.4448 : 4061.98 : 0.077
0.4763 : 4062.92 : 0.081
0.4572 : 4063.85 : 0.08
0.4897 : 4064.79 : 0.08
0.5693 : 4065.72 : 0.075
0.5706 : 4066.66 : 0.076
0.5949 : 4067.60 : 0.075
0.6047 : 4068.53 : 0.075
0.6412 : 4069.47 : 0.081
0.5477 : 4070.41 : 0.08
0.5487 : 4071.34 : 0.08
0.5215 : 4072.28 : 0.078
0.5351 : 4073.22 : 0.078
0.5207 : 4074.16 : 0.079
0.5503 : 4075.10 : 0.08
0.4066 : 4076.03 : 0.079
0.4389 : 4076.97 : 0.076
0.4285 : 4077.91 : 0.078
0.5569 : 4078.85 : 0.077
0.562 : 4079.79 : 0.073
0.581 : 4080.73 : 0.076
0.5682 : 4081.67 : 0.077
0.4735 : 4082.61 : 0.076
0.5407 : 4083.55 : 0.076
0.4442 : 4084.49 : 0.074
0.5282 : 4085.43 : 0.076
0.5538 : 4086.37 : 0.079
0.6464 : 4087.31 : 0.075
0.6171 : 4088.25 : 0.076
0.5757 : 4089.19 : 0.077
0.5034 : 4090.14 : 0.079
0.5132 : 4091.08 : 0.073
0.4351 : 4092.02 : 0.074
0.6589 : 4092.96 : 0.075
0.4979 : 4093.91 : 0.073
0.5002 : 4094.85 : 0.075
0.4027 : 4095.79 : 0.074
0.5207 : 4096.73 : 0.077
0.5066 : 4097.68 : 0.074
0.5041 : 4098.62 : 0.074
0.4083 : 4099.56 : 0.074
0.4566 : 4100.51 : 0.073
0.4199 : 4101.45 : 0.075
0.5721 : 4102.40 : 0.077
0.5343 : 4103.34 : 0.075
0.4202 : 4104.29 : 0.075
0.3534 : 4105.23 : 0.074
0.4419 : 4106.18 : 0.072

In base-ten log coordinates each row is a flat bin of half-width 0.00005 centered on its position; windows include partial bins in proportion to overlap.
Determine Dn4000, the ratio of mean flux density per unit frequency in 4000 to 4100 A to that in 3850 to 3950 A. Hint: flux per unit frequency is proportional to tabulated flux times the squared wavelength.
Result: 1.33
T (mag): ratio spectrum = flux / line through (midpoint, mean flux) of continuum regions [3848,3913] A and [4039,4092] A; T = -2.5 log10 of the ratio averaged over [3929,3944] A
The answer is 0.30 mag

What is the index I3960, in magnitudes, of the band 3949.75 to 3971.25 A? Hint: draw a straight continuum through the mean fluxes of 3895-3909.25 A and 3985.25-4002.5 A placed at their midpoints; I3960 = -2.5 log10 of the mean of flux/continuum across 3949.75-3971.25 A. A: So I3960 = 0.19 mag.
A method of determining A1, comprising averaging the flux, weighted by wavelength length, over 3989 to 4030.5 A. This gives 0.567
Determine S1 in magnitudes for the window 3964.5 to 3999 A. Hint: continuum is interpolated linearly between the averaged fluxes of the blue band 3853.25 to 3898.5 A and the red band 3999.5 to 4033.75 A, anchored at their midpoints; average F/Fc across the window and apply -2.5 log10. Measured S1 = 0.18 mag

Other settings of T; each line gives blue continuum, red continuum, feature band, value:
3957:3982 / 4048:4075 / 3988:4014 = -0.21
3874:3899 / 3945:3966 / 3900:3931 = -0.14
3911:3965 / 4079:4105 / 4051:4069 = -0.08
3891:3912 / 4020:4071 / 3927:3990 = 0.17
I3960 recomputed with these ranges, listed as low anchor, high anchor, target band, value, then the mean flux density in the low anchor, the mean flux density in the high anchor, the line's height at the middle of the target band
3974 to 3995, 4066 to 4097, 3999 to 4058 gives -0.09 mag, 0.508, 0.533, 0.52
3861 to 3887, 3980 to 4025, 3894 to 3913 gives -0.06 mag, 0.429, 0.555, 0.458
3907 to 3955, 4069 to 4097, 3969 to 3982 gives 0.20 mag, 0.467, 0.527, 0.485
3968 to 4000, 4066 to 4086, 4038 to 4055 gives -0.10 mag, 0.47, 0.532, 0.512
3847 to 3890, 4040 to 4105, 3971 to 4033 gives -0.09 mag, 0.426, 0.528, 0.493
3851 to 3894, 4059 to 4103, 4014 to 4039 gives -0.16 mag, 0.422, 0.521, 0.495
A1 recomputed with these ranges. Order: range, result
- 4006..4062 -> 0.562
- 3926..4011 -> 0.46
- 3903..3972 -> 0.447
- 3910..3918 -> 0.59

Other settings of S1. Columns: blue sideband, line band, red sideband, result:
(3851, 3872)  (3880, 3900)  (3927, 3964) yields 0.22 mag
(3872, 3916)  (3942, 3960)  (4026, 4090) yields -0.09 mag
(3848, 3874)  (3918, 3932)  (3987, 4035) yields 0.13 mag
